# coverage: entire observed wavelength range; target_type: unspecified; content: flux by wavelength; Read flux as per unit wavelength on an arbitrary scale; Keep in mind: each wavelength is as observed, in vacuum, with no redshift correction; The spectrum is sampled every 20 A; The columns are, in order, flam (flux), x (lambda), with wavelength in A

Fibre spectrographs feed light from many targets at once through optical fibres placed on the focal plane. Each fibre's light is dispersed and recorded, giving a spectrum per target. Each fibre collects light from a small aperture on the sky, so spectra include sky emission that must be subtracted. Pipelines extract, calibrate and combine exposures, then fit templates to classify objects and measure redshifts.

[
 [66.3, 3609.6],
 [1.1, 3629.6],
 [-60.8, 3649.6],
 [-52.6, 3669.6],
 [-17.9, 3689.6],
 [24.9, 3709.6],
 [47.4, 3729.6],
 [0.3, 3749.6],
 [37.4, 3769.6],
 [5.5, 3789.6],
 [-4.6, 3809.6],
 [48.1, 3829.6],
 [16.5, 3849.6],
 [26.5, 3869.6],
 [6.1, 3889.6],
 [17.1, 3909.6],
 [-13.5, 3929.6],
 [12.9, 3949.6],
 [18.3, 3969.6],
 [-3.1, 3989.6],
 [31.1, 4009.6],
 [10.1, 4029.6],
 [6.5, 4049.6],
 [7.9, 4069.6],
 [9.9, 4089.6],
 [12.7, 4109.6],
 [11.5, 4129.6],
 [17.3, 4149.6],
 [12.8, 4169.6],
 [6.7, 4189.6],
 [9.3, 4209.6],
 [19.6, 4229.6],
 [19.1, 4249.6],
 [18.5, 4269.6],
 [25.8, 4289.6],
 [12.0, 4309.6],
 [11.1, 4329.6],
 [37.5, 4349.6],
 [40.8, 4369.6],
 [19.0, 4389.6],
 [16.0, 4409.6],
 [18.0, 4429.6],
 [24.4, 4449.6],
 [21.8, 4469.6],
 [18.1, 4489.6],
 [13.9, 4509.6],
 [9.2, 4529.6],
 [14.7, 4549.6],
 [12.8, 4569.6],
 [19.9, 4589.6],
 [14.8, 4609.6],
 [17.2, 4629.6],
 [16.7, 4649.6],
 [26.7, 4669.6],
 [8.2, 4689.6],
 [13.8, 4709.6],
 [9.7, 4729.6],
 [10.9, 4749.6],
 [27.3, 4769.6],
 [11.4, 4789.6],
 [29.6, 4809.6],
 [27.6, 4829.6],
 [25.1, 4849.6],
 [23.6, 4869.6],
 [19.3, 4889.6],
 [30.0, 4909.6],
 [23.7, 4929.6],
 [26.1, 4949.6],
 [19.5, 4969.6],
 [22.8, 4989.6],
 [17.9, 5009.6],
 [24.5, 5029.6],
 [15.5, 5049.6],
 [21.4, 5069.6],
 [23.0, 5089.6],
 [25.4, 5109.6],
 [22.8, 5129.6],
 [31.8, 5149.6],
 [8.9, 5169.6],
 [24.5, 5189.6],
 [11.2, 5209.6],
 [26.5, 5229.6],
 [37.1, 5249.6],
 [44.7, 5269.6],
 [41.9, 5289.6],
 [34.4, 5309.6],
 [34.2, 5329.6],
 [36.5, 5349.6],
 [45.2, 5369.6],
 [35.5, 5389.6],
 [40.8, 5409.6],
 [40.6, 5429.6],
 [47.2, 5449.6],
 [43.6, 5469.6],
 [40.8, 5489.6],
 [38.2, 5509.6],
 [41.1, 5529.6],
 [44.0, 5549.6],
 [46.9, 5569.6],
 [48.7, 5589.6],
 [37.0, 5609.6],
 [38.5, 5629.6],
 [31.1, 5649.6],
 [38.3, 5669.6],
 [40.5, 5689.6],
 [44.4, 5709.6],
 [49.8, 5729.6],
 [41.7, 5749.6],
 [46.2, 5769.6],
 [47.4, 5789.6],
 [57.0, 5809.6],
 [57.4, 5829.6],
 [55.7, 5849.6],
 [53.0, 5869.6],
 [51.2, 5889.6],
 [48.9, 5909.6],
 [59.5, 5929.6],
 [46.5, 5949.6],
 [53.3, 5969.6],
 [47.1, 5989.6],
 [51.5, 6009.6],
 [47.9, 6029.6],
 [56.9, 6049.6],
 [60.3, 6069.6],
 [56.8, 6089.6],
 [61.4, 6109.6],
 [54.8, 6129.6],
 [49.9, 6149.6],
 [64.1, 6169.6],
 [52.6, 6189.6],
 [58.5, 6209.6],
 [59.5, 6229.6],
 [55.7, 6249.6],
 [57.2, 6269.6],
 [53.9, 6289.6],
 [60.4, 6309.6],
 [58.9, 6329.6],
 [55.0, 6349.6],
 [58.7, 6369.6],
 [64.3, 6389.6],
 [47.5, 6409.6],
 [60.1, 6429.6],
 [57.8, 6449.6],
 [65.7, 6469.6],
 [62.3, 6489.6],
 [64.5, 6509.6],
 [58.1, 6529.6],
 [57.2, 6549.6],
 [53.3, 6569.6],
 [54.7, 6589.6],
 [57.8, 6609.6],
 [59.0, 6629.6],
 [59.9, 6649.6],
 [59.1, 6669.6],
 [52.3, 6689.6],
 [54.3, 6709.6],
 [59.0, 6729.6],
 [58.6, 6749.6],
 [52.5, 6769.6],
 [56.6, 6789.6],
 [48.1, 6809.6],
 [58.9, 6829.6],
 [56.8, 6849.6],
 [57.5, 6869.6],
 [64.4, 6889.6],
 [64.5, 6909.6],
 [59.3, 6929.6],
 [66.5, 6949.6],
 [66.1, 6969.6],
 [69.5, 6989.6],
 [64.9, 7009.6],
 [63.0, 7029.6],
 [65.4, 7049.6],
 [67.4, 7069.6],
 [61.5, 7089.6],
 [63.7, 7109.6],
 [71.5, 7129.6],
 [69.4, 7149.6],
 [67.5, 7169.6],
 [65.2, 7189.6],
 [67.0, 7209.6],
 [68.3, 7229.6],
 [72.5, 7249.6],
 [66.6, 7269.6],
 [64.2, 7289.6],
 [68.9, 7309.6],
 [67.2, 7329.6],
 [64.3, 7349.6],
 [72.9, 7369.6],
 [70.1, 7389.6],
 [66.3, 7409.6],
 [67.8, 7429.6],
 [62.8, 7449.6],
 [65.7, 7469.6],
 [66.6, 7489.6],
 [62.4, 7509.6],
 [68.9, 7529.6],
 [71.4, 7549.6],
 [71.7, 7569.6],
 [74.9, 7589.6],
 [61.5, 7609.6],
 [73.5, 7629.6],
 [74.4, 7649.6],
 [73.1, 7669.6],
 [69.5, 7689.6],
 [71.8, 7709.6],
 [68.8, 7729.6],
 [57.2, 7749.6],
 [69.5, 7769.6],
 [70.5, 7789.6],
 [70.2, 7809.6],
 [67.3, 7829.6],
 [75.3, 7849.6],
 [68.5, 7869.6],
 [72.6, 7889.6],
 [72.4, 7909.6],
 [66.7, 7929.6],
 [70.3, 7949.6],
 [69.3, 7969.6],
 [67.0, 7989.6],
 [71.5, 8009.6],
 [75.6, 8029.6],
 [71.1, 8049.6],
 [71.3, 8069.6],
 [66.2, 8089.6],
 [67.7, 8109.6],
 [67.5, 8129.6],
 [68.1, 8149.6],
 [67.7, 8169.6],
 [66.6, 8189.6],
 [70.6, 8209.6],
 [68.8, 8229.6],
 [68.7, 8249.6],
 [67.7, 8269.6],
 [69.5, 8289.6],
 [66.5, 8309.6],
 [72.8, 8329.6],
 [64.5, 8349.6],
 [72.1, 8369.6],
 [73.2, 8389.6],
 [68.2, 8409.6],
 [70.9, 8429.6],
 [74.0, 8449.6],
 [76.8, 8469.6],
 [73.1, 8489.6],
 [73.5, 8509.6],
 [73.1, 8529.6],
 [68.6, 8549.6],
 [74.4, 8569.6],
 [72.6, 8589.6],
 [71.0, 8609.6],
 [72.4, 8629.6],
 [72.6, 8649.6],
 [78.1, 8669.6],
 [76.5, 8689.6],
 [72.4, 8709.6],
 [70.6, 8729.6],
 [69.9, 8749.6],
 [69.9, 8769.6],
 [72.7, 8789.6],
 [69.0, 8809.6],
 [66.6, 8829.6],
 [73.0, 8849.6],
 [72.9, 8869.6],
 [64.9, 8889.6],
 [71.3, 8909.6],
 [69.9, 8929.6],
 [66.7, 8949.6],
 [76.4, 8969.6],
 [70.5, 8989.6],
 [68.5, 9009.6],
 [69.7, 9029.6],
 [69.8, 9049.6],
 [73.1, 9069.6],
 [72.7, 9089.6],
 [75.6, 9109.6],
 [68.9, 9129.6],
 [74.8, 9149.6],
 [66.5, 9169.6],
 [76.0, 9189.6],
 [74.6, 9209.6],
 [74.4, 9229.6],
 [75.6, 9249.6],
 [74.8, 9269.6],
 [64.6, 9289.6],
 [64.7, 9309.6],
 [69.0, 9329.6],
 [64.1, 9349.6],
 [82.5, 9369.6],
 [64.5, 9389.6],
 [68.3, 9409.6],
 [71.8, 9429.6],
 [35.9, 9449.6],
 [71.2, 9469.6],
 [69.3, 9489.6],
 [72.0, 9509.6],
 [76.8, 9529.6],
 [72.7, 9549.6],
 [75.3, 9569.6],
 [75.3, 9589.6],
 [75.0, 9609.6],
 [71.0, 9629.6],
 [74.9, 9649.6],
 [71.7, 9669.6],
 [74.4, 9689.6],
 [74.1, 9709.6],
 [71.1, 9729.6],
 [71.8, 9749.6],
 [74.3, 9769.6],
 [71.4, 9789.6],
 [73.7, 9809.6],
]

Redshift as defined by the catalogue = 0.31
